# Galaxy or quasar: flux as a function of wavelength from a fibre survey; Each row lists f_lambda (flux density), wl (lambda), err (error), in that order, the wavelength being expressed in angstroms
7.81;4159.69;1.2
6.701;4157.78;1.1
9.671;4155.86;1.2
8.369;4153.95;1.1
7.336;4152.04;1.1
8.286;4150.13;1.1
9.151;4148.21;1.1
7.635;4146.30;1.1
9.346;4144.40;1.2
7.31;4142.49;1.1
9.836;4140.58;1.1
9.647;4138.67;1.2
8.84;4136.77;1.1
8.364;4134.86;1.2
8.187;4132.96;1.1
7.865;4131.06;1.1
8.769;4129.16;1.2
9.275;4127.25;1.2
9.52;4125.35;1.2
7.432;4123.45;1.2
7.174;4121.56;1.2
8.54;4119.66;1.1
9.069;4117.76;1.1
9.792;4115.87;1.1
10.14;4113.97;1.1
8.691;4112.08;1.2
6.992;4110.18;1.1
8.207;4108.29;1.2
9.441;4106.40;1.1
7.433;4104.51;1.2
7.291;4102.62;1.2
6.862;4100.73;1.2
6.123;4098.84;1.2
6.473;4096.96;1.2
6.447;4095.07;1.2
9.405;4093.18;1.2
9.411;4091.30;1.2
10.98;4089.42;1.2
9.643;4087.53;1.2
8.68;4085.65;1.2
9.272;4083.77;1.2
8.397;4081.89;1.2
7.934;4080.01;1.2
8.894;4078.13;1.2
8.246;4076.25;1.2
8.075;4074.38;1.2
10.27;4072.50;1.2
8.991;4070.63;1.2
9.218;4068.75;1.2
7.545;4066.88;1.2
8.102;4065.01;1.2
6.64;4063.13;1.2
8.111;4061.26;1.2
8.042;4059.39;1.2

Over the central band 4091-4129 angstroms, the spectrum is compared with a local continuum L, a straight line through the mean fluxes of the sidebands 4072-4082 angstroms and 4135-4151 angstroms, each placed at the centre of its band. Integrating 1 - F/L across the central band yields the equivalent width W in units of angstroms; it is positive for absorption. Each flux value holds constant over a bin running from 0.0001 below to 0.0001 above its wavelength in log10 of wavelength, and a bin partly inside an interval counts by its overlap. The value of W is 2.11 angstroms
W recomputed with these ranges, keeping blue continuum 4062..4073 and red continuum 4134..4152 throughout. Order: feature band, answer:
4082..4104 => 0.63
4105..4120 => -0.51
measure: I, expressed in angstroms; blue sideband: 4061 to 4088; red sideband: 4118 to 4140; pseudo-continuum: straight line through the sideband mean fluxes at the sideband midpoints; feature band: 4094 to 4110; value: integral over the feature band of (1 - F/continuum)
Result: 2.3 angstroms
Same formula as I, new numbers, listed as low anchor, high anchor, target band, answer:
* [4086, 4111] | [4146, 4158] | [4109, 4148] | -2.10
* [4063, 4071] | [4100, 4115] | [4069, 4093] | -2.68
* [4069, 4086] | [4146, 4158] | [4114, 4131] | -0.51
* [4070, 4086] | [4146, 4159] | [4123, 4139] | -0.59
